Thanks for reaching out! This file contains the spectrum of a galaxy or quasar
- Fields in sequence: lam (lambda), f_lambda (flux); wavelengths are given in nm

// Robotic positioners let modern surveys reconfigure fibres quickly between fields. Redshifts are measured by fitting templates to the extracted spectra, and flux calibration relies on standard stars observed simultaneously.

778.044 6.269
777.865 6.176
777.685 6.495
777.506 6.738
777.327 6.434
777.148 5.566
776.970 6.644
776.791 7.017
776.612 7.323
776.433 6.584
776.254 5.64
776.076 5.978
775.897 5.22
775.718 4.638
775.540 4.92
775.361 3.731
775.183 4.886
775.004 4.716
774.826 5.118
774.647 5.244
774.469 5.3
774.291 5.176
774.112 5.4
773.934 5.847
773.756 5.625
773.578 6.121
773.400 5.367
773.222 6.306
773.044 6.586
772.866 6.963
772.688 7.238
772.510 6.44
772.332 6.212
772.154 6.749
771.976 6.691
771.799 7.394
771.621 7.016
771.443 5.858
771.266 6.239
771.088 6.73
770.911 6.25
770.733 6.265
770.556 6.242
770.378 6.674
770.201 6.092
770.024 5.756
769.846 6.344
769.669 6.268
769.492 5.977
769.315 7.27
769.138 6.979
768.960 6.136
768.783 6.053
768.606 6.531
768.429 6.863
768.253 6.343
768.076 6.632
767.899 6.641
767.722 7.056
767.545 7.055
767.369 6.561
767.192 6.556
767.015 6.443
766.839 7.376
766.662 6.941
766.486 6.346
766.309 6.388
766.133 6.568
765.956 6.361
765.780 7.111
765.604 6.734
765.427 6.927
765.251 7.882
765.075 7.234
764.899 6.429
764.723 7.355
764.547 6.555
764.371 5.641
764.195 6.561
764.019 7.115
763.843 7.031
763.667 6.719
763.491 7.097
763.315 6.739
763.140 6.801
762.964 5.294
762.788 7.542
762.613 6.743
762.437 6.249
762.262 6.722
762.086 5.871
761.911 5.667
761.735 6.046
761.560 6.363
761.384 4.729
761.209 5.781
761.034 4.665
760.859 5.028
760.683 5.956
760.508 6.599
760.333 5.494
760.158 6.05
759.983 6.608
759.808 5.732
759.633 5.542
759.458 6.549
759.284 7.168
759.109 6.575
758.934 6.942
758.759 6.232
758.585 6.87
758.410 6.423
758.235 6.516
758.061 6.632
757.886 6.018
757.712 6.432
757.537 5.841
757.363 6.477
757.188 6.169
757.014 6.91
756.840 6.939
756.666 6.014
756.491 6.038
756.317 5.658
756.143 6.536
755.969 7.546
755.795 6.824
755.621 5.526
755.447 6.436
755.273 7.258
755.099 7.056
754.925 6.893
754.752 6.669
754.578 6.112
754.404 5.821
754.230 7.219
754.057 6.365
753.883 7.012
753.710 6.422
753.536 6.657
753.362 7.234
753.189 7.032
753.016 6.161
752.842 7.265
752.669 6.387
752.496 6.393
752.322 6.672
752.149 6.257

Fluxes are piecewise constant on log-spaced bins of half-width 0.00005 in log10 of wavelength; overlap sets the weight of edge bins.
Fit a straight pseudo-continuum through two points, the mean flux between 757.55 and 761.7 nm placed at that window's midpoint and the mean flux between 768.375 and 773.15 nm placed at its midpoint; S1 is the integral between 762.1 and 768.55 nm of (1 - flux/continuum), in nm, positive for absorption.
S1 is -0.42 nm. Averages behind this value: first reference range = 6.12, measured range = 6.73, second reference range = 6.51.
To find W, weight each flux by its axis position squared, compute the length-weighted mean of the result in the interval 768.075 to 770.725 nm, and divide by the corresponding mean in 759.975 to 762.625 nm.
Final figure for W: 1.1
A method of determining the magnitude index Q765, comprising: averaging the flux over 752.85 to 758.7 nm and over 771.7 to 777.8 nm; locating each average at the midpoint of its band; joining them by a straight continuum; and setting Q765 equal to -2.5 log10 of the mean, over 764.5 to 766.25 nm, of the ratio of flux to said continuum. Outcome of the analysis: -0.11 mag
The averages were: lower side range 6.54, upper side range 5.95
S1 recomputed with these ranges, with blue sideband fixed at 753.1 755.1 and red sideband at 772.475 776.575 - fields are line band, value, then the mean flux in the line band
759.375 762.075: 0.237 nm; 5.79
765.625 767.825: -0.255 nm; 6.73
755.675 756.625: 0.018 nm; 6.46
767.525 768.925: -0.154 nm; 6.61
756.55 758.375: 0.036 nm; 6.39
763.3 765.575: -0.266 nm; 6.87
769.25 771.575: -0.188 nm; 6.31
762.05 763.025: -0.033 nm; 6.46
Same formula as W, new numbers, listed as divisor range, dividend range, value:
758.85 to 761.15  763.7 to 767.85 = 1.14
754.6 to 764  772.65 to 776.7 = 0.92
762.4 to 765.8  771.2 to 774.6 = 0.94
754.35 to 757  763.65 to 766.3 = 1.07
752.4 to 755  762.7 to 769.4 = 1.05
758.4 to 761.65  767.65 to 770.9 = 1.09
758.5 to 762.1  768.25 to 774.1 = 1.09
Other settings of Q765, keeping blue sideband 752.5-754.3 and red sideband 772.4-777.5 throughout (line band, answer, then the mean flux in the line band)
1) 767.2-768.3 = -0.10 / 6.71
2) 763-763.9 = -0.08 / 6.78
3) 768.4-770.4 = -0.06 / 6.39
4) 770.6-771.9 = -0.10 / 6.53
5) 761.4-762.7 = 0.04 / 6.15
